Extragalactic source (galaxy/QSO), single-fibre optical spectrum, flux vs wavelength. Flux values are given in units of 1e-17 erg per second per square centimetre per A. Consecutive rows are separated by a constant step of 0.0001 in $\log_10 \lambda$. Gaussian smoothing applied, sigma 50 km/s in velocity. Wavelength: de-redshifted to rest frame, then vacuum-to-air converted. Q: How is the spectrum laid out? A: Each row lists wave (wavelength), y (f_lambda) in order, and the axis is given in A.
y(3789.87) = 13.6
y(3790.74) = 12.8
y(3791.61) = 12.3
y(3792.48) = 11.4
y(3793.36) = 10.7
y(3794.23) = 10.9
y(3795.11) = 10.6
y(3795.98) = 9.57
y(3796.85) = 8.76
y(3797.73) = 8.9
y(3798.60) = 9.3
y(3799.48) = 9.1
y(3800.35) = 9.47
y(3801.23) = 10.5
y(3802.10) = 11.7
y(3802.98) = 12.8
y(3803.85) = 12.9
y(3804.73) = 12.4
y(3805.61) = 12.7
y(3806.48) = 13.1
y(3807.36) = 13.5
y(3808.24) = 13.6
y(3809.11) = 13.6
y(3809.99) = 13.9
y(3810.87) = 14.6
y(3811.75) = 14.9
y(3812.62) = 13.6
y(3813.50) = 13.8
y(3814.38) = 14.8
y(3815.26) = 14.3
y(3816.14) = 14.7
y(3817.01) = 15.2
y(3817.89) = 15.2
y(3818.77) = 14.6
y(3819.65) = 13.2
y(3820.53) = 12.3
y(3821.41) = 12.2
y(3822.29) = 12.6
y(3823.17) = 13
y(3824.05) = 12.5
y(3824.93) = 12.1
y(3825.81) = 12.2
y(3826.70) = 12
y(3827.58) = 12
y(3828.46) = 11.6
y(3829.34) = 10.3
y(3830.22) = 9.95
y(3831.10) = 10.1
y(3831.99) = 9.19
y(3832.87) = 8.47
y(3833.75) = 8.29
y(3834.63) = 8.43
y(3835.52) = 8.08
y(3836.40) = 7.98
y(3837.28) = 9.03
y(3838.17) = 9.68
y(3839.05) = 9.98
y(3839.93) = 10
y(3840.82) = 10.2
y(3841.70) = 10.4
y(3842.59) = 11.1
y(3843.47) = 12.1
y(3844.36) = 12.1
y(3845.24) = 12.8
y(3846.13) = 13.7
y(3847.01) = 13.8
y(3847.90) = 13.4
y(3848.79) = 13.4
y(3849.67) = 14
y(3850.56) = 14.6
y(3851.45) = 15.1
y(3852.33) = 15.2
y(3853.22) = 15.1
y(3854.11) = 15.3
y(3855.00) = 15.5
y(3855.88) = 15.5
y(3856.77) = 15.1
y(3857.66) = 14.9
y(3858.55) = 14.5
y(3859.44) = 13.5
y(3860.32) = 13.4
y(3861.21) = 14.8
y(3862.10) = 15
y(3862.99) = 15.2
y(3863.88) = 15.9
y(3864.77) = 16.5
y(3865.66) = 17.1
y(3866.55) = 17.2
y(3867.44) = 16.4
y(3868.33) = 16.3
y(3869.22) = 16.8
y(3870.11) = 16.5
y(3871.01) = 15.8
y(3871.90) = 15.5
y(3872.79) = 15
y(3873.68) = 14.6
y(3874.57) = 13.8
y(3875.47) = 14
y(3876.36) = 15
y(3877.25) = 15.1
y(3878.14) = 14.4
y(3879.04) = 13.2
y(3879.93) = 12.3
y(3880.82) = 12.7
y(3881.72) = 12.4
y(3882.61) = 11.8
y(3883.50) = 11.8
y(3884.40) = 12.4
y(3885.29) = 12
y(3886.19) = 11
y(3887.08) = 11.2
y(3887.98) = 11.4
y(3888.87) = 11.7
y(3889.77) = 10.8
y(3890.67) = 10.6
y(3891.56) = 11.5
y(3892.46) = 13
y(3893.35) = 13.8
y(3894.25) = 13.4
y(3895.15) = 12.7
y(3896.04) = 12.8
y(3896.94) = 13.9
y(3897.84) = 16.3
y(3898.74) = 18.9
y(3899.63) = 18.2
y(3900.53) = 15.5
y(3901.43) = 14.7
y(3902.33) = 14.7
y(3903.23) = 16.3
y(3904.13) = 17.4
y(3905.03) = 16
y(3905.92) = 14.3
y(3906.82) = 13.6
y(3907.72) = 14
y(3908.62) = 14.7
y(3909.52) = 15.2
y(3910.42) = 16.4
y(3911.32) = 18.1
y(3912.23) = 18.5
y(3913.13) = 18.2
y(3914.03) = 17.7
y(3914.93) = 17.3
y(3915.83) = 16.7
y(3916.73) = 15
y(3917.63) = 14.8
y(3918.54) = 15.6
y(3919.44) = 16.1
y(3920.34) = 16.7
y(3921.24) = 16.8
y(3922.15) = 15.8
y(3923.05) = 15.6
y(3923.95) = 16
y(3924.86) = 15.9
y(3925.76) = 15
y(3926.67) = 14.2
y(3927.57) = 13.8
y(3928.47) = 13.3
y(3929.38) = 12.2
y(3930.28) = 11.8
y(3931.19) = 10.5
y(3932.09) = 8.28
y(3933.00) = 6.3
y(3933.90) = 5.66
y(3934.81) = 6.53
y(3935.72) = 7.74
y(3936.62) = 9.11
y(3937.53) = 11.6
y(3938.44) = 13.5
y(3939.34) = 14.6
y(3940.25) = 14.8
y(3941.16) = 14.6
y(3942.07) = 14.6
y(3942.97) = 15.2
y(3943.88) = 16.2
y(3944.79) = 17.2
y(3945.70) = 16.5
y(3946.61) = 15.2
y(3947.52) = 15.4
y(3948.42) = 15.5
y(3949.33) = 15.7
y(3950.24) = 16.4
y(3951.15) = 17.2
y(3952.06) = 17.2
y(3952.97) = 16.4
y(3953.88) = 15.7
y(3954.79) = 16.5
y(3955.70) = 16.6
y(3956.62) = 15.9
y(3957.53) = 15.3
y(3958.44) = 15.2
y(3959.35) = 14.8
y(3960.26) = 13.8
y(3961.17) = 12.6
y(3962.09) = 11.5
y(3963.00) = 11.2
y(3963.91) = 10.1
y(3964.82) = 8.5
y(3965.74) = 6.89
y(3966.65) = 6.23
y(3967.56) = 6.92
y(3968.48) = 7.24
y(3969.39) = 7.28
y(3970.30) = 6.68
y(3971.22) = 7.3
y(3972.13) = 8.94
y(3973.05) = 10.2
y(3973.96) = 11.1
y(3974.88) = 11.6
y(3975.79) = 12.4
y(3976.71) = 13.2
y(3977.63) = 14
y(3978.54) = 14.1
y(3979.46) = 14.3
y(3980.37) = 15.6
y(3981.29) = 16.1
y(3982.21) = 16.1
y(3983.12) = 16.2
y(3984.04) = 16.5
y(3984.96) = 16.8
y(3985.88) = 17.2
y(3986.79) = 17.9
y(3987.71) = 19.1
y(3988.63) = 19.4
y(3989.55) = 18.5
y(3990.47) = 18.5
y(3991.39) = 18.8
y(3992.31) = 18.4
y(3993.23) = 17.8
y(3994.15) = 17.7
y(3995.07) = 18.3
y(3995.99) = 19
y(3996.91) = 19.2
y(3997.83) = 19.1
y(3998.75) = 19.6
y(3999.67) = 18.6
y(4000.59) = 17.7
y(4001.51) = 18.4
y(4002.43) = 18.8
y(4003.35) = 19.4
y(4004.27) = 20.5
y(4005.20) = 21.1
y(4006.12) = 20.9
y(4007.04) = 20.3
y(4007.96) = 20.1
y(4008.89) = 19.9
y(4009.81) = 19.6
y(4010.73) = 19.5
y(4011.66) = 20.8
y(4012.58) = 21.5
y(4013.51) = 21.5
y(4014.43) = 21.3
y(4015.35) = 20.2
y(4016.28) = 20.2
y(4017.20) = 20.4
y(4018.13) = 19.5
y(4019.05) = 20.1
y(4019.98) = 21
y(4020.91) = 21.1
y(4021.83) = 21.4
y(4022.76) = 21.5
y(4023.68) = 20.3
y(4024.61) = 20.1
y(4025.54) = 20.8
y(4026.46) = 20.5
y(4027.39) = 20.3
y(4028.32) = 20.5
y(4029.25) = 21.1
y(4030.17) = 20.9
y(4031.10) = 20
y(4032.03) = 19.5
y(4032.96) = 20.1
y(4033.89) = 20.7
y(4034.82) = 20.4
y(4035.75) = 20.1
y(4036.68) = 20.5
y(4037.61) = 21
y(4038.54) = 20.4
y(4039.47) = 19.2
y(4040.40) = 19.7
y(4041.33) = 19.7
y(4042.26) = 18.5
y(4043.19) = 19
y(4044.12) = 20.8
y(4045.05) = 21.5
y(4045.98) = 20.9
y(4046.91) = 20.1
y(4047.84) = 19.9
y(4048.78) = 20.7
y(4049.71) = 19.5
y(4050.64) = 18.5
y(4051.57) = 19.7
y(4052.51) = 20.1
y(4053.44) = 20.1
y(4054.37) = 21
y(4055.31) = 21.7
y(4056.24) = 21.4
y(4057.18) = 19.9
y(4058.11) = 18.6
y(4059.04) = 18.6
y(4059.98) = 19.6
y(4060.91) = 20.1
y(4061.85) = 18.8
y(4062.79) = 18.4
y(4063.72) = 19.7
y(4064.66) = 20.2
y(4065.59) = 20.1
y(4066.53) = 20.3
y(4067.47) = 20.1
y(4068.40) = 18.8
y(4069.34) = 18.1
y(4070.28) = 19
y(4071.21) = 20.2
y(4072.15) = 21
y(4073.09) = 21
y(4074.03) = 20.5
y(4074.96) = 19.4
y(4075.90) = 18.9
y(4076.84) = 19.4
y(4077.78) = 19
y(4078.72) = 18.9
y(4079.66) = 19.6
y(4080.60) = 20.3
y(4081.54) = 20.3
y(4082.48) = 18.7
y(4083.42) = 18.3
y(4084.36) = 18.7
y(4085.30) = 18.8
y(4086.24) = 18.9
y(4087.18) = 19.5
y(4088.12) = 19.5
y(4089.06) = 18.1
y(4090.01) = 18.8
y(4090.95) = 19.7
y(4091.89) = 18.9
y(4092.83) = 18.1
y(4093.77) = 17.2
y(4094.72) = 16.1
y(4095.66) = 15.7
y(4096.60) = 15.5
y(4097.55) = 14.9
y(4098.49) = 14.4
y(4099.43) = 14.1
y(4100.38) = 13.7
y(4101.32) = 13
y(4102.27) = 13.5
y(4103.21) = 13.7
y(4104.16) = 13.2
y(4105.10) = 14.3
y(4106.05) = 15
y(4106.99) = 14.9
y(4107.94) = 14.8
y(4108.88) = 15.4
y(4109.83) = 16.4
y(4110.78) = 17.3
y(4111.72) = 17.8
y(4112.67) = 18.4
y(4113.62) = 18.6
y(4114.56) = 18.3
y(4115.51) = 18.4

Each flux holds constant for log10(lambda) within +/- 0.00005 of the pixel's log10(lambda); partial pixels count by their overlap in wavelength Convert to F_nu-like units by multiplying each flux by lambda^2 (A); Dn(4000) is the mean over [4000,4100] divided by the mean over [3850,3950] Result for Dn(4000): 1.5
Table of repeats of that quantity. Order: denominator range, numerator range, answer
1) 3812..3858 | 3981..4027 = 1.70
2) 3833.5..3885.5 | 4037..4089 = 1.61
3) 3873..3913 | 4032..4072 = 1.53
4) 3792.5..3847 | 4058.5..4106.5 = 1.76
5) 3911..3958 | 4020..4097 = 1.44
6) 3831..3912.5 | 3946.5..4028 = 1.29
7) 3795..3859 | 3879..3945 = 1.18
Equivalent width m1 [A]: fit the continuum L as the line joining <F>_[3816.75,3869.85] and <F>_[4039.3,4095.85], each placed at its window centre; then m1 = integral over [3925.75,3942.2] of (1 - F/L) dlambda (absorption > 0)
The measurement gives 4.49 A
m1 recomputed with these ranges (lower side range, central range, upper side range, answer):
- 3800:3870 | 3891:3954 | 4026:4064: 5.4 A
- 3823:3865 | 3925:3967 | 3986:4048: 9.2 A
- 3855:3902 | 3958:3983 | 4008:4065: 9.0 A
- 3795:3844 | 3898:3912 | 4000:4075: -0.9 A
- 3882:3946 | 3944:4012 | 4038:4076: 4.5 A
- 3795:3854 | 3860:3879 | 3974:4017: -2.5 A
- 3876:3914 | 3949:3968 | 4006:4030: 4.4 A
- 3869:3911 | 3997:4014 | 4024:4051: -0.9 A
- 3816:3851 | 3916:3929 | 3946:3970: -2.7 A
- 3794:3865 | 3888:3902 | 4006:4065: 1.1 A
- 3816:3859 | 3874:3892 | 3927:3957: 0.5 A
